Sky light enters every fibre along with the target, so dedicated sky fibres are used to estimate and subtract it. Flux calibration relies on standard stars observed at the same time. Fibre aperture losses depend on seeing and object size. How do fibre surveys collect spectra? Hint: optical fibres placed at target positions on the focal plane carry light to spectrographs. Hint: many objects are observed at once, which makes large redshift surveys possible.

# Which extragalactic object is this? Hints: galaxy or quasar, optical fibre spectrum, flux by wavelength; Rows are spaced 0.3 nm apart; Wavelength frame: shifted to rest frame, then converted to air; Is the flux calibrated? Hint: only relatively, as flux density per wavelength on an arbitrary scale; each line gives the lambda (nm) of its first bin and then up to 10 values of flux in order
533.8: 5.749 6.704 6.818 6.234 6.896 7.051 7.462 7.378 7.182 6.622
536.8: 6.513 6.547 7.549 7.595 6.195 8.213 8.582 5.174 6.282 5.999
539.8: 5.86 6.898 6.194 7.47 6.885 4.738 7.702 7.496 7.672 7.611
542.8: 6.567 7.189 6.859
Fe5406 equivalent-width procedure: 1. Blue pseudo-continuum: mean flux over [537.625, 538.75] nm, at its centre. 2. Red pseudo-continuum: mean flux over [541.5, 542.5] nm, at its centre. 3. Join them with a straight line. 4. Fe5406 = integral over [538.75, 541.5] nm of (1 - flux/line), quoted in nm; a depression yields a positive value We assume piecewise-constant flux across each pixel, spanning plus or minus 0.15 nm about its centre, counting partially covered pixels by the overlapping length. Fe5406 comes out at 0.52 nm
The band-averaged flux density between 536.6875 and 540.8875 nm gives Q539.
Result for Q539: 6.79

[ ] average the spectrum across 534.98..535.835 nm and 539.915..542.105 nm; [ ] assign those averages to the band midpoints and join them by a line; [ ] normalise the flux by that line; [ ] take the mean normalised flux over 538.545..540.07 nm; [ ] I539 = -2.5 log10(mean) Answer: 0.103 mag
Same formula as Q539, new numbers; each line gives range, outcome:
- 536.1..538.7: 7.2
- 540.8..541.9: 6.63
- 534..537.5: 6.91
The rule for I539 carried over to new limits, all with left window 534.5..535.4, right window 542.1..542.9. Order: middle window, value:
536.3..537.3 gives 0.035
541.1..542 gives 0.097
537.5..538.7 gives -0.096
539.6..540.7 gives 0.106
